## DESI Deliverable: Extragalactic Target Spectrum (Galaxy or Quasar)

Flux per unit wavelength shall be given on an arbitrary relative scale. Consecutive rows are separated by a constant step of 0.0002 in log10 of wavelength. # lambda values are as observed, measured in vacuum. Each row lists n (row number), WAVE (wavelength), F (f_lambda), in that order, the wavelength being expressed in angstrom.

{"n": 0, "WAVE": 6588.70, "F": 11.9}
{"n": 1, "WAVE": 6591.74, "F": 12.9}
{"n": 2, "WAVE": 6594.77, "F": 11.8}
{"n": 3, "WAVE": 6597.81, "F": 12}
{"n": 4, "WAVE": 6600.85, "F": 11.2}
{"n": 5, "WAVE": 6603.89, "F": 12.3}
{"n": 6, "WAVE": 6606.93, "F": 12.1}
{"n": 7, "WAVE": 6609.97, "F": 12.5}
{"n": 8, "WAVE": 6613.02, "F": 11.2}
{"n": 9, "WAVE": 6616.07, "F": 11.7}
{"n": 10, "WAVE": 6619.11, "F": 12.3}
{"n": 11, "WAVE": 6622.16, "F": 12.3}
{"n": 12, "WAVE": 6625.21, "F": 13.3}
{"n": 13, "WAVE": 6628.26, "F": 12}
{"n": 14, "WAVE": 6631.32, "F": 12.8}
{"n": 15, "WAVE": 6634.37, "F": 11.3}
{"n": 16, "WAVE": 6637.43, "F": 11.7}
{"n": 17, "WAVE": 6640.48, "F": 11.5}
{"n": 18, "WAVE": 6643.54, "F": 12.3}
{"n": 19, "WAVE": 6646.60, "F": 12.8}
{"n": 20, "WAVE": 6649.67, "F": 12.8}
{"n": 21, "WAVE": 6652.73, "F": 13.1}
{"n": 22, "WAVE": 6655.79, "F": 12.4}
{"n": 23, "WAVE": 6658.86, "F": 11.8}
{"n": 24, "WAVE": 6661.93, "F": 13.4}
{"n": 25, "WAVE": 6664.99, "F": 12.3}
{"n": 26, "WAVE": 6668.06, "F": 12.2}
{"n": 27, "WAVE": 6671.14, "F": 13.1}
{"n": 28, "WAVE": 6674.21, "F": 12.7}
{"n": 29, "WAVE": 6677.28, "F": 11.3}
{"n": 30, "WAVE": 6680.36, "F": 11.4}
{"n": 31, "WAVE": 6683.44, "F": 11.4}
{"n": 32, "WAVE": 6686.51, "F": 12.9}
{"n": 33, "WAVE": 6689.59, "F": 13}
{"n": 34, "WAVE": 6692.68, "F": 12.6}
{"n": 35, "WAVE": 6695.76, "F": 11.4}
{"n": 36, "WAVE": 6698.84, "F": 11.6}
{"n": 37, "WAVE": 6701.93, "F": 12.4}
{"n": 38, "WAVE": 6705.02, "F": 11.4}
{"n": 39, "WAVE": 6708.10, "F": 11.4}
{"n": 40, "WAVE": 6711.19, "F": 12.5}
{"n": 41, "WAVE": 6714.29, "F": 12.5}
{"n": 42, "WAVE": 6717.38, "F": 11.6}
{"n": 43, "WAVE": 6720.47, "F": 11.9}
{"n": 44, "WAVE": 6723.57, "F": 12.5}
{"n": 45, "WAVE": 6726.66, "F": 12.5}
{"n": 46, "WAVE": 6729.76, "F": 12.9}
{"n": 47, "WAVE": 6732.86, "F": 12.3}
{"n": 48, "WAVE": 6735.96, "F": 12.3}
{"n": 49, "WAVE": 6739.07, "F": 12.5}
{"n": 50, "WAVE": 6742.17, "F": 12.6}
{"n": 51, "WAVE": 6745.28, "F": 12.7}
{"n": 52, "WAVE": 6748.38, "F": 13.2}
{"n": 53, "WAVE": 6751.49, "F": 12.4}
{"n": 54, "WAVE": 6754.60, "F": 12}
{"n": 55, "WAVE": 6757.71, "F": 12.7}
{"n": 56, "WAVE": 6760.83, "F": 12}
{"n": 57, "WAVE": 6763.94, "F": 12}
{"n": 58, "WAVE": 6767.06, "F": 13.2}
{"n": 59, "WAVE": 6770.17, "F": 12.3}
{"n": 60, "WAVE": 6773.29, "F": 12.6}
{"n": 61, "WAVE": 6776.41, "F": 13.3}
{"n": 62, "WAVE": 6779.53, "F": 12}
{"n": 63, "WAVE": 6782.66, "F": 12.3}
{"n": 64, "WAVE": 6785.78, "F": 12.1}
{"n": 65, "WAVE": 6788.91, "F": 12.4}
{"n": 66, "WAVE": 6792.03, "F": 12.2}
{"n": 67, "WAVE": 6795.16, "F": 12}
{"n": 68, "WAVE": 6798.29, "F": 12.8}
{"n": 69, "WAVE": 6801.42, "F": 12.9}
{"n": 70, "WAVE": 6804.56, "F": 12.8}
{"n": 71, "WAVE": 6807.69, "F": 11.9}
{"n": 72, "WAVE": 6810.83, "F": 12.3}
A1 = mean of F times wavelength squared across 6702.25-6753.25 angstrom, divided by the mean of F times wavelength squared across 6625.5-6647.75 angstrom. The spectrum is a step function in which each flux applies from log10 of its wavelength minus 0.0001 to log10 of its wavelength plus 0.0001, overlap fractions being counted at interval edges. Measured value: 1.0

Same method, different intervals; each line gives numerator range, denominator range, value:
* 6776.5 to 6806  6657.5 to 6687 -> 1.05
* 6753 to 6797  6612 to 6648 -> 1.07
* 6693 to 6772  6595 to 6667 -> 1.04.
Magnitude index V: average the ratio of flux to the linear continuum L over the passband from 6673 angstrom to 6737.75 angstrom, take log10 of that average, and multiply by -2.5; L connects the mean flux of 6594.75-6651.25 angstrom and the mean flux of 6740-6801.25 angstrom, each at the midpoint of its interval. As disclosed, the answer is 0.02 mag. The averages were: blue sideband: 12.1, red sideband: 12.5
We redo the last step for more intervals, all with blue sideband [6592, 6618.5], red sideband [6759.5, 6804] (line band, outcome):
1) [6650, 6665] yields -0.05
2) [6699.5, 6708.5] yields 0.04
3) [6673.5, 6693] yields 0.00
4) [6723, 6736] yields -0.02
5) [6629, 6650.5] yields -0.01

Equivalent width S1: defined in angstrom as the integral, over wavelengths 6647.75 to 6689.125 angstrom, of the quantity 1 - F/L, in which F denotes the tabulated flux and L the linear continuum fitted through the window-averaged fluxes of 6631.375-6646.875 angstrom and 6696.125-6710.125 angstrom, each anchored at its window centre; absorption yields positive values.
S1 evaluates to -1.95 angstrom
